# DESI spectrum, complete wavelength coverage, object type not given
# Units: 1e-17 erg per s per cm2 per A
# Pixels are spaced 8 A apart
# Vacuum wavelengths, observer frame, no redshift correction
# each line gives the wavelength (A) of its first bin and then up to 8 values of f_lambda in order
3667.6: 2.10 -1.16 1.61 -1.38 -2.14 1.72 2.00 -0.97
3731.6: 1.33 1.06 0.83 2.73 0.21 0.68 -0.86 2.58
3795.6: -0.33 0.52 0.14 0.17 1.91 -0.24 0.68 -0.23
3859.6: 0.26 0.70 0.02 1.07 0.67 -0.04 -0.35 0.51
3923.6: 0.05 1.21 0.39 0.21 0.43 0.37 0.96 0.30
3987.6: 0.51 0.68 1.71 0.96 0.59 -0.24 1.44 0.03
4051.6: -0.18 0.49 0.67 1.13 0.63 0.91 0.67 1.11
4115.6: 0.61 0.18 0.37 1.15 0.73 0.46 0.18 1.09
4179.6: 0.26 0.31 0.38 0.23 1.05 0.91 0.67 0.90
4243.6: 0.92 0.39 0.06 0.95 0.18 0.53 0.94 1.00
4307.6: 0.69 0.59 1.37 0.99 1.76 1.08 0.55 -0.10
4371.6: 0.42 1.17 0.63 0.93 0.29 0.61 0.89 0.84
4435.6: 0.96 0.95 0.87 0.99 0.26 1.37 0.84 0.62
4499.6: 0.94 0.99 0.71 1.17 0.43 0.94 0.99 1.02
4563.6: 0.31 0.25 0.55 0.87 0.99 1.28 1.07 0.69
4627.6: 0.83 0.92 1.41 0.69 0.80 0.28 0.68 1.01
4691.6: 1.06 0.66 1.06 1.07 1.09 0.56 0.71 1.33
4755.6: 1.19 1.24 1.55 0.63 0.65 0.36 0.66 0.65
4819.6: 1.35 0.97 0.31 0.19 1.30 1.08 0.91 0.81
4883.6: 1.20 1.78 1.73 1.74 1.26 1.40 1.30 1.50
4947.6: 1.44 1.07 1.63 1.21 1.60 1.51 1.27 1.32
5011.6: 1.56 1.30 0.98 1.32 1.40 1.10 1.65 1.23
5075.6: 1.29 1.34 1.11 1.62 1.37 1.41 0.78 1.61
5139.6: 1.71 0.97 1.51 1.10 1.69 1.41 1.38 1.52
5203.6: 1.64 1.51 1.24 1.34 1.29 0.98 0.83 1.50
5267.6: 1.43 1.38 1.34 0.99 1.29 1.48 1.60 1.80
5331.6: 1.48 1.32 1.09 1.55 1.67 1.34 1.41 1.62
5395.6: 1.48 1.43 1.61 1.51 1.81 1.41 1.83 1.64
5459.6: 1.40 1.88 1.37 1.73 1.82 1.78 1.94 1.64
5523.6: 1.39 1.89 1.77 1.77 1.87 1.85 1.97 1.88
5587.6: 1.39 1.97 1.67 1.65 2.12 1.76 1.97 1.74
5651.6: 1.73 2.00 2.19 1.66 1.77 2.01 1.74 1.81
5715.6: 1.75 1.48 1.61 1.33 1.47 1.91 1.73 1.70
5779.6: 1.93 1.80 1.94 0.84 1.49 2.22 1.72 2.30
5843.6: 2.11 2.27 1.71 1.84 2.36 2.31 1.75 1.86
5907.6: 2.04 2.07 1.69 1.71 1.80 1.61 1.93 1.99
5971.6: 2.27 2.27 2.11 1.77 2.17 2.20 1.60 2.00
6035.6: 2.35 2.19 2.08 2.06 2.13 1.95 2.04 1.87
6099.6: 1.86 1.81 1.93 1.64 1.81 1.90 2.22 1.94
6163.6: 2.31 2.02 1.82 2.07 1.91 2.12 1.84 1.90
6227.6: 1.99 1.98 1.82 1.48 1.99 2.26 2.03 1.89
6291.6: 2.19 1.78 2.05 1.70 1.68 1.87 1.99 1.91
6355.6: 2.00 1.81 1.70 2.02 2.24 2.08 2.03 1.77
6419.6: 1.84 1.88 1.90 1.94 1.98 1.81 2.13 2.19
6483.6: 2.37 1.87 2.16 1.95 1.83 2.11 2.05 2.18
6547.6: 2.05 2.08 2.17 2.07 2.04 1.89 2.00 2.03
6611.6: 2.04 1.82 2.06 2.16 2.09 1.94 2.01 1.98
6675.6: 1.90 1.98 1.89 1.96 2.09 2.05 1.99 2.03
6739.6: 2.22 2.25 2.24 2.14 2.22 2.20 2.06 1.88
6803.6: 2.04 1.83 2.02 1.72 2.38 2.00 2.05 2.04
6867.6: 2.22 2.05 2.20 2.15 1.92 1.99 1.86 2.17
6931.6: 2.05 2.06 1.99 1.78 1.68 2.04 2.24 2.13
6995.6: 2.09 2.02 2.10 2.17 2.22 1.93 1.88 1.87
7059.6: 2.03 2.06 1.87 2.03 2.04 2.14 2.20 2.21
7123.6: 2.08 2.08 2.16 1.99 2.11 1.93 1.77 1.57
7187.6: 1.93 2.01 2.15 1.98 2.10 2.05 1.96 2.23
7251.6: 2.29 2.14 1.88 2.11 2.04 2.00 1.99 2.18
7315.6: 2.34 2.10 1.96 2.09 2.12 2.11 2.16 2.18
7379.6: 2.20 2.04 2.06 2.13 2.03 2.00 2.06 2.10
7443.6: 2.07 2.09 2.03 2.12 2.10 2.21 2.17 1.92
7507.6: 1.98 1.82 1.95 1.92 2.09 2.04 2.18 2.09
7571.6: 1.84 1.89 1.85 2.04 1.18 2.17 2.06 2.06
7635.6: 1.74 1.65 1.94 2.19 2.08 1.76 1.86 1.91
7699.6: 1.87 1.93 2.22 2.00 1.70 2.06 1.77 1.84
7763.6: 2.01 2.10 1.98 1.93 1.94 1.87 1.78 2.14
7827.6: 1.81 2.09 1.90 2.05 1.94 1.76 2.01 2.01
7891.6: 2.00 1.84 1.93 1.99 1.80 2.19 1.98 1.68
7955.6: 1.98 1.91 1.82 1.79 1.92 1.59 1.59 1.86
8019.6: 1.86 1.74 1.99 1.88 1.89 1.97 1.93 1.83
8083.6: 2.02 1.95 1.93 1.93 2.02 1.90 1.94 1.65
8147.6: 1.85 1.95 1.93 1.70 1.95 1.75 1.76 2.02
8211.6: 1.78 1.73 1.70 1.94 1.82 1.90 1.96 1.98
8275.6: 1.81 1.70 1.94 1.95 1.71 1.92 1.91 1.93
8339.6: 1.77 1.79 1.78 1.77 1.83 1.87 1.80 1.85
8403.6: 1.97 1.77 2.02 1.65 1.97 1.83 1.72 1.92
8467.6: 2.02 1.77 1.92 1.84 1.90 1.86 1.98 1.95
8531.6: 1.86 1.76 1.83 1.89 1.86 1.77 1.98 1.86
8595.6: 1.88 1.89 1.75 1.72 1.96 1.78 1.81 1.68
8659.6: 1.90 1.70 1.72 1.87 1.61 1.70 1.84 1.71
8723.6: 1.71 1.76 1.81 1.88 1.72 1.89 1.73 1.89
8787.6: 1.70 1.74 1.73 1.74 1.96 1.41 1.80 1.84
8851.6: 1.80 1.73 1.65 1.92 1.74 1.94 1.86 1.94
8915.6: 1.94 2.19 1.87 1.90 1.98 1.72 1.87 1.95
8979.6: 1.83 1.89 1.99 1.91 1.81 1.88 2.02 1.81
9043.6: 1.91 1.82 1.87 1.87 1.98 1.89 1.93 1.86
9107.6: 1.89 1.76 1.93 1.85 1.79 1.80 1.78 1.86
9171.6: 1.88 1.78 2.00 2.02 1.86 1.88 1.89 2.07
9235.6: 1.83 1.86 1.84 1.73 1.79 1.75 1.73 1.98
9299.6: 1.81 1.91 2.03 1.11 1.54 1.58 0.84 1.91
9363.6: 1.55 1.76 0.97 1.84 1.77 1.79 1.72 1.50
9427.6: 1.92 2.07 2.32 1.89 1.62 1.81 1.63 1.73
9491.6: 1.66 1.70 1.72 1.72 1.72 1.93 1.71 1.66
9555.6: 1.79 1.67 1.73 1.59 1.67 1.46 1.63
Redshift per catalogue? 0.22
